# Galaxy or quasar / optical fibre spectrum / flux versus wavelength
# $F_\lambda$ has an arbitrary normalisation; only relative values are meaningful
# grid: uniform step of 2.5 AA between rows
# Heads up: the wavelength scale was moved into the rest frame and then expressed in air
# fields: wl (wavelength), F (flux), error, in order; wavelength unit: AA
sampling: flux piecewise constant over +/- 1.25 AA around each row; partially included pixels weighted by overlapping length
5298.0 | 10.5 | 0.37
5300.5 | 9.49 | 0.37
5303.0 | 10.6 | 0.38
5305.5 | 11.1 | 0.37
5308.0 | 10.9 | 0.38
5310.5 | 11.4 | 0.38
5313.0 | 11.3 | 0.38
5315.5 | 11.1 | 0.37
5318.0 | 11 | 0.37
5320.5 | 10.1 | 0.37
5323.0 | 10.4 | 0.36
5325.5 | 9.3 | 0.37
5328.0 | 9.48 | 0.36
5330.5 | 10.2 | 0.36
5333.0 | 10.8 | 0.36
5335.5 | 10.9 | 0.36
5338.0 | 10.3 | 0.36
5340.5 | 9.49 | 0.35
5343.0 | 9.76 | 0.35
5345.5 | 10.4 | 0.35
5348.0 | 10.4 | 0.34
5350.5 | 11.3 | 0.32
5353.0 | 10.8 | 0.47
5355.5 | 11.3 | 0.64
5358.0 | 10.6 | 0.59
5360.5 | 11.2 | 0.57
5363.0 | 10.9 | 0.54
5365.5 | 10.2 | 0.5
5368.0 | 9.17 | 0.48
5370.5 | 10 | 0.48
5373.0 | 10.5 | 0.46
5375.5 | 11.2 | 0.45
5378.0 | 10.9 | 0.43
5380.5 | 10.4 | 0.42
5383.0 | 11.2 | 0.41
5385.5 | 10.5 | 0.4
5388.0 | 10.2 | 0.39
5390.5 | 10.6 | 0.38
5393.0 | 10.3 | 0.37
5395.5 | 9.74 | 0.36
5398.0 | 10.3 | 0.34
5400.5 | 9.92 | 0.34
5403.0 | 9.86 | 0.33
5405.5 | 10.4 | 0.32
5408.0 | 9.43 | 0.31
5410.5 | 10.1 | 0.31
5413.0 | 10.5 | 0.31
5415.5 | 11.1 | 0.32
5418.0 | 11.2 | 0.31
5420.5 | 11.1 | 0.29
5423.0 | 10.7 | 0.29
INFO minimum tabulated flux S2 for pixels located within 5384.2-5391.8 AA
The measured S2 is 10.2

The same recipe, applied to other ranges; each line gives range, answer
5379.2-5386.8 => 10.4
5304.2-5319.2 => 10.9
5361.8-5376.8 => 9.17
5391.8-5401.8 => 9.74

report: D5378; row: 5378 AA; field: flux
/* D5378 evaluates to 10.9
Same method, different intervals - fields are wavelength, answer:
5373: 10.5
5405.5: 10.4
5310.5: 11.4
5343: 9.76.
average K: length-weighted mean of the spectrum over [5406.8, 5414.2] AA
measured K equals 10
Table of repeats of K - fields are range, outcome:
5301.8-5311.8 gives 11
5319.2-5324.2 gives 10.3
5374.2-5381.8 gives 10.8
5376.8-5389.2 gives 10.6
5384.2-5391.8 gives 10.4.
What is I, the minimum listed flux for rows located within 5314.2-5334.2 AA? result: 9.3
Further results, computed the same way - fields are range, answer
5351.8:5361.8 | 10.6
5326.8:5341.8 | 9.48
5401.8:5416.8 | 9.43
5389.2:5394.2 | 10.3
